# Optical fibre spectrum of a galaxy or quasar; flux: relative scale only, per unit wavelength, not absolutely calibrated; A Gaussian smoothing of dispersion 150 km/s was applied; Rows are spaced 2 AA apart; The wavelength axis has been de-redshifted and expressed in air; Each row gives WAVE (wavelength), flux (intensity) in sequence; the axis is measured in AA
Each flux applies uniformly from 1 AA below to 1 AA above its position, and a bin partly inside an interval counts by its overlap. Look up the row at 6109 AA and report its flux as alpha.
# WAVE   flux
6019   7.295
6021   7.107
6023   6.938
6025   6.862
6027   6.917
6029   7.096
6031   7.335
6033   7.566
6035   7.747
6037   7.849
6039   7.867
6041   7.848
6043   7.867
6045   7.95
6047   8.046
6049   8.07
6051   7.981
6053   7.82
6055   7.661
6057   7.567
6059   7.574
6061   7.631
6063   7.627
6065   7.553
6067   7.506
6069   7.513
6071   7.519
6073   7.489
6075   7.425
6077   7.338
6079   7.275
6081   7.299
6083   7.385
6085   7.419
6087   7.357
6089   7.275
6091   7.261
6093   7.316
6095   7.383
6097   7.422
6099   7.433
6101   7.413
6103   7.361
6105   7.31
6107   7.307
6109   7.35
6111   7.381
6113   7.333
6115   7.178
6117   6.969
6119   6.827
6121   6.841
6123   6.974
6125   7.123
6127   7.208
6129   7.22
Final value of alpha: 7.35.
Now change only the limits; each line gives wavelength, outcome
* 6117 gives 6.969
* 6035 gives 7.747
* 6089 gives 7.275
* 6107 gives 7.307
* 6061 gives 7.631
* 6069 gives 7.513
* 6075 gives 7.425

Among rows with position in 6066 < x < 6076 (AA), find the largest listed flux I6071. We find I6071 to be 7.519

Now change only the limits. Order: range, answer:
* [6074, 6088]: 7.425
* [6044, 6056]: 8.07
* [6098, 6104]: 7.433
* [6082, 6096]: 7.419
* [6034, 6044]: 7.867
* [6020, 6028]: 7.107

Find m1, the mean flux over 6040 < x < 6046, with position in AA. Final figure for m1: 7.89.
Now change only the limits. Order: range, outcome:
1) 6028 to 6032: 7.22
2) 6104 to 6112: 7.34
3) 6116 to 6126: 6.95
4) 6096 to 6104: 7.41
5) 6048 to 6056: 7.88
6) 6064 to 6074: 7.52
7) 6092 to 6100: 7.39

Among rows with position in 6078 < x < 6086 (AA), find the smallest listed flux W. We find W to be 7.275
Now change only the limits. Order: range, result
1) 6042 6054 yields 7.82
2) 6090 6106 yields 7.261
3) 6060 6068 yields 7.506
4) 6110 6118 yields 6.969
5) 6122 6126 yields 6.974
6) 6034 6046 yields 7.747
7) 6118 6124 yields 6.827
